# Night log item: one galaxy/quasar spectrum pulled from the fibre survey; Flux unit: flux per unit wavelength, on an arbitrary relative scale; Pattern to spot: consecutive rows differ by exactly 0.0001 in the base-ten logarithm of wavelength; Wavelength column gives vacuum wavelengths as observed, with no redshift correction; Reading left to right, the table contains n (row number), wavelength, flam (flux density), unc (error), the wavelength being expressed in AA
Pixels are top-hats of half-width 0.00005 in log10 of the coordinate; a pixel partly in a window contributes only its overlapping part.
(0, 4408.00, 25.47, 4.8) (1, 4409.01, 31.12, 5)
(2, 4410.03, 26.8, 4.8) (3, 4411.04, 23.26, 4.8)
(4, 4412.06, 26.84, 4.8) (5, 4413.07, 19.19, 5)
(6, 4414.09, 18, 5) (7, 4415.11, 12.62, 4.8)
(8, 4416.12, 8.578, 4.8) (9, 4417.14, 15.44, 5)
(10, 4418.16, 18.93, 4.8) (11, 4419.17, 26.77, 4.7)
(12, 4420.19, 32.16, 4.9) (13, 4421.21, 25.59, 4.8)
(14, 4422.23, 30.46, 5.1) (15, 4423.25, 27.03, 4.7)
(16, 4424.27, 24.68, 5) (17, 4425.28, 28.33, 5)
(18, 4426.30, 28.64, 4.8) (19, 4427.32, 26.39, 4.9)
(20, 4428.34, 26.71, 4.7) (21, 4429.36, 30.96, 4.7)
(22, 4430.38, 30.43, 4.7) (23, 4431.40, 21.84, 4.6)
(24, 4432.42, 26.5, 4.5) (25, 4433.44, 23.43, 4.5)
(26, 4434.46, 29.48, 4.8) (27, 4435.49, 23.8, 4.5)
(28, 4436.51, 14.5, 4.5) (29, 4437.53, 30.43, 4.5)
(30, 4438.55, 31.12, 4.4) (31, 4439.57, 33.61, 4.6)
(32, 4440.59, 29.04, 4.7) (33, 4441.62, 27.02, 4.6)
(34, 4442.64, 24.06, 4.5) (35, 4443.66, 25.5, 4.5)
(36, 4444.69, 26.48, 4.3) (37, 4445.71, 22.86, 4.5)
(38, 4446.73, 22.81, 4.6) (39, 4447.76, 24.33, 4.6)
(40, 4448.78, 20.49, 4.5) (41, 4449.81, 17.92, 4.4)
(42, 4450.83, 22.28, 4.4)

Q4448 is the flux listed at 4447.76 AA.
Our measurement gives 24.33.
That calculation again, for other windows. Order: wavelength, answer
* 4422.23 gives 30.46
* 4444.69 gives 26.48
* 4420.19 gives 32.16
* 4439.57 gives 33.61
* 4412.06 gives 26.84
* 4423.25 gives 27.03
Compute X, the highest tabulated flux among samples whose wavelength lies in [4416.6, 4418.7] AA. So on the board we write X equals 18.93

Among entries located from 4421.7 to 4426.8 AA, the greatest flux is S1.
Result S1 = 30.46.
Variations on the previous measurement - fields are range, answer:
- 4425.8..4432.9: 30.96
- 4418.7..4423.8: 32.16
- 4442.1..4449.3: 26.48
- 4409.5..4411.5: 26.8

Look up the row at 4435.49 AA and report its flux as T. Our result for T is 23.8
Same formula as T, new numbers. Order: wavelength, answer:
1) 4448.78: 20.49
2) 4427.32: 26.39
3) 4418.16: 18.93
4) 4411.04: 23.26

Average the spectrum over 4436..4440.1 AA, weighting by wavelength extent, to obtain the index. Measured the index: 27.5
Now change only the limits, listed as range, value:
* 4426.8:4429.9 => 28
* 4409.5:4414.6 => 22.8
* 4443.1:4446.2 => 24.9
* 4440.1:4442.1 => 27.9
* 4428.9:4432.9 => 27.4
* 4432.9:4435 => 26.3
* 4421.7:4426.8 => 27.8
